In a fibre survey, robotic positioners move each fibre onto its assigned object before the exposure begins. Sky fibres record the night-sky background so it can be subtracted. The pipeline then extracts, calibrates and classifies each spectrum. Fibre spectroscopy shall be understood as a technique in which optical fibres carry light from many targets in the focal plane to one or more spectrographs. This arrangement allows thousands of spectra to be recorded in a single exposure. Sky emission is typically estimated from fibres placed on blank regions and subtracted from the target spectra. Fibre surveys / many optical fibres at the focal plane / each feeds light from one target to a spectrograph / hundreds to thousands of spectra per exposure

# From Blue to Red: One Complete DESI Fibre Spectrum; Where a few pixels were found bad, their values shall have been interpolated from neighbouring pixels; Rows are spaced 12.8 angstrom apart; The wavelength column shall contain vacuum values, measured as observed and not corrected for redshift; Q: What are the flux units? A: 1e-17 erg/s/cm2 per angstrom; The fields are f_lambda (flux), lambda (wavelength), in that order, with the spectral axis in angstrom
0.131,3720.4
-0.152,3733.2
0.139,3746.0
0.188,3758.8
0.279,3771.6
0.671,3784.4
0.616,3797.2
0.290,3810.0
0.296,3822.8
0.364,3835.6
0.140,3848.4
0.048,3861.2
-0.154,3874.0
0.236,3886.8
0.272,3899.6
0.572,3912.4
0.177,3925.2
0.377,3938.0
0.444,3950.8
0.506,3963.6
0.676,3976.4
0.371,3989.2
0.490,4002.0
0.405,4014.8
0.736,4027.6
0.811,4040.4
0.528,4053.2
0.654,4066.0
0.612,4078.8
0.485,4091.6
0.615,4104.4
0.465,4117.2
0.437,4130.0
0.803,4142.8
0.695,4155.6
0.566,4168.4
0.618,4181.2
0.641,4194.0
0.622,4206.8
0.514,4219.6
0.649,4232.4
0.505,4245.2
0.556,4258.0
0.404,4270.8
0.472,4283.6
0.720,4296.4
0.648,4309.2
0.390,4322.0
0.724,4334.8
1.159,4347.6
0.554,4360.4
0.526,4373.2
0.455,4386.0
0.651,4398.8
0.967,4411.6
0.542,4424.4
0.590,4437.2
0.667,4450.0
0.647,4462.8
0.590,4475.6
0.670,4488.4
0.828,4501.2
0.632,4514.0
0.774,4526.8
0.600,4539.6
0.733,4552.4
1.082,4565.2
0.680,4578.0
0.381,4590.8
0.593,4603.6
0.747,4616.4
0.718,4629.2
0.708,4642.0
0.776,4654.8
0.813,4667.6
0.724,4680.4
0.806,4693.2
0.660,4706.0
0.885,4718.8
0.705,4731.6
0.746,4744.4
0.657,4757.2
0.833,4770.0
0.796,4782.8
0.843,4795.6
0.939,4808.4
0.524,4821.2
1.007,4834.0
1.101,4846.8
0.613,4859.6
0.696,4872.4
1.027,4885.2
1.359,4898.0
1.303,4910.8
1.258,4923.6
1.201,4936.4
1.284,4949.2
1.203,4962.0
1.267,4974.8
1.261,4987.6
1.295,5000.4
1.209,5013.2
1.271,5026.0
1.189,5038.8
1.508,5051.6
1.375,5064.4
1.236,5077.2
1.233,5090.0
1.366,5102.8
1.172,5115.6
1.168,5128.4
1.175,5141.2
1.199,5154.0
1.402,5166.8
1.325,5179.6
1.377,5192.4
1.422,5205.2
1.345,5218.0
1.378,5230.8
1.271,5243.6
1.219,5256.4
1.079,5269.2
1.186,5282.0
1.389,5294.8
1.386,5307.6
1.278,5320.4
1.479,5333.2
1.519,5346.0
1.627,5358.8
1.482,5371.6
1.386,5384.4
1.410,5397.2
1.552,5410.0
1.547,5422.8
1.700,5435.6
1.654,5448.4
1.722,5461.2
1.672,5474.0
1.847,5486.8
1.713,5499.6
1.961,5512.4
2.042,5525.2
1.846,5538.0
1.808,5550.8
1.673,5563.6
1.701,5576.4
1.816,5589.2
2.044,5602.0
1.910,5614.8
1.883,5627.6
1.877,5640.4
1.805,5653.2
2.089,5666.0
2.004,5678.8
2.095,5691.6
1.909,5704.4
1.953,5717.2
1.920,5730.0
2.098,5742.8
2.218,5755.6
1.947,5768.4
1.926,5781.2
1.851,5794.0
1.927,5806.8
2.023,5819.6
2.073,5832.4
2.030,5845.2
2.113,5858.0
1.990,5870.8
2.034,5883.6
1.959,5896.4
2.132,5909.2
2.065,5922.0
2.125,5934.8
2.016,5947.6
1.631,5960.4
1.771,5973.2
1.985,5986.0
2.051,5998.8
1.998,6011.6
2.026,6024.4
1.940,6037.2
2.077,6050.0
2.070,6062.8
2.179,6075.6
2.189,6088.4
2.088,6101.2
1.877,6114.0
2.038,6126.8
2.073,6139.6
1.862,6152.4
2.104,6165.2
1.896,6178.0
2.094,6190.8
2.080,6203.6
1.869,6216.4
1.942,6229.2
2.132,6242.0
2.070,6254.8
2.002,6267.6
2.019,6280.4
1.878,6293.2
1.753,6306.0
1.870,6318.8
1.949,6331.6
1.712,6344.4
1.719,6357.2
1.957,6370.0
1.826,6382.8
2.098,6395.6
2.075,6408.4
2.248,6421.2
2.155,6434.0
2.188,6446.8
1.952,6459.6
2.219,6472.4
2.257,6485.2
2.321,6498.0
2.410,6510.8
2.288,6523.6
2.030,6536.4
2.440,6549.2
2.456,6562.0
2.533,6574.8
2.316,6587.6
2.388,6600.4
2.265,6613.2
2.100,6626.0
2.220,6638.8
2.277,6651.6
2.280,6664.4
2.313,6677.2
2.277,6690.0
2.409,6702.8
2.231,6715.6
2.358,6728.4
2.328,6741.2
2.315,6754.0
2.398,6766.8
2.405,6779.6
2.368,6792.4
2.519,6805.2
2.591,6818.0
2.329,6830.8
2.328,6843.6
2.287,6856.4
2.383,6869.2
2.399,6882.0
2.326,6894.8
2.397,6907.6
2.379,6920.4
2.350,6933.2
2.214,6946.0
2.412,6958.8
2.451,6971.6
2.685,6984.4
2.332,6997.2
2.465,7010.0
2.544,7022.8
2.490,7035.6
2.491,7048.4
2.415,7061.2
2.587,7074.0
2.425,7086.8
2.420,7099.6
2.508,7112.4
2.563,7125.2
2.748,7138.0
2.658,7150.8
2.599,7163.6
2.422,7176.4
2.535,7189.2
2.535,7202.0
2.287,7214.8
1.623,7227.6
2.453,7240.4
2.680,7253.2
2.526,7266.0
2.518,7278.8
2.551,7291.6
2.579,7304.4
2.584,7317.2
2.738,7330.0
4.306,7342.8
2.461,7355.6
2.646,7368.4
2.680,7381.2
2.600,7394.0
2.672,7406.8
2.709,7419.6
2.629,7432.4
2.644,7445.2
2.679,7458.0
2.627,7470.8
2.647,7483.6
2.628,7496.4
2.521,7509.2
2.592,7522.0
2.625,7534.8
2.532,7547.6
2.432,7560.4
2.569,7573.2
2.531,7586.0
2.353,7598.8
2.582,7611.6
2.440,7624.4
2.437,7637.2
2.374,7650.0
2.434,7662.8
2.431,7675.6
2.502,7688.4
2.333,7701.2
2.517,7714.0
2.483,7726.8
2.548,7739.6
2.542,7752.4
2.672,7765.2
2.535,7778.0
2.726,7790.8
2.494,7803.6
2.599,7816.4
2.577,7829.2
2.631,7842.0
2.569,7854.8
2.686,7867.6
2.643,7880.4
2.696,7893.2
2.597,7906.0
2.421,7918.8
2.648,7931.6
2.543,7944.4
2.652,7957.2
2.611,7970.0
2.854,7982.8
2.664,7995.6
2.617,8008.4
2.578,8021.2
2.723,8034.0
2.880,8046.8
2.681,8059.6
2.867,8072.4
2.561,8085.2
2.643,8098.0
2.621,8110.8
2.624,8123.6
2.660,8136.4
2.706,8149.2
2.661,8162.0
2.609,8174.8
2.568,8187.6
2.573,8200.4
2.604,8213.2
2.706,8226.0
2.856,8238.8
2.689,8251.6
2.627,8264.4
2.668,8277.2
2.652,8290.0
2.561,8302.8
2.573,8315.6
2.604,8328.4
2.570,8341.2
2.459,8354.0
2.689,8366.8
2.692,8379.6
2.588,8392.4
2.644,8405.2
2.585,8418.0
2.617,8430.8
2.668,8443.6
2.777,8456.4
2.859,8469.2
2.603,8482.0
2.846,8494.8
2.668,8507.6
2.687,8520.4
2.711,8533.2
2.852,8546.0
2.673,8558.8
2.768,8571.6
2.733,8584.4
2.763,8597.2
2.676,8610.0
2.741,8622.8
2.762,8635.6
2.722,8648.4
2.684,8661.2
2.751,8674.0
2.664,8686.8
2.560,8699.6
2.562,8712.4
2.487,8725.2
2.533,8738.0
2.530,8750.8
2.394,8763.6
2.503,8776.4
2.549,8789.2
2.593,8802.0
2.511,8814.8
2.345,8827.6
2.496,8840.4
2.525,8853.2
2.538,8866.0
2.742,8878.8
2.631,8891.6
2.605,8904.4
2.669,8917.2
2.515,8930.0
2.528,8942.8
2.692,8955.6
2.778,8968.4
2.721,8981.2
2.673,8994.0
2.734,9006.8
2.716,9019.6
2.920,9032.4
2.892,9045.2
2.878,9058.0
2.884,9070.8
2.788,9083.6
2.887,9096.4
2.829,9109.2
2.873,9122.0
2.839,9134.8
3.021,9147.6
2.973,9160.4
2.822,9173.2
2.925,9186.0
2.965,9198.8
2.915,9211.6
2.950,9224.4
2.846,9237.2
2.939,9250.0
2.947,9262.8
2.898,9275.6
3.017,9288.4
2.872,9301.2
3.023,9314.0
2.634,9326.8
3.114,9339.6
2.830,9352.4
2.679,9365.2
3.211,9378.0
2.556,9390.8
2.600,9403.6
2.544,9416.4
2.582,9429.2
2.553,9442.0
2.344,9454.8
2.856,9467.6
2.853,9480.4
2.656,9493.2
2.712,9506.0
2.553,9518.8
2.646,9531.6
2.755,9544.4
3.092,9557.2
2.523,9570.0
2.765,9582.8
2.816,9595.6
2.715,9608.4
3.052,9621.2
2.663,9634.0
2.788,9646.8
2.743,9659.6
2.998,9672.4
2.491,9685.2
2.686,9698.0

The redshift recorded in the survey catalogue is 0.226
